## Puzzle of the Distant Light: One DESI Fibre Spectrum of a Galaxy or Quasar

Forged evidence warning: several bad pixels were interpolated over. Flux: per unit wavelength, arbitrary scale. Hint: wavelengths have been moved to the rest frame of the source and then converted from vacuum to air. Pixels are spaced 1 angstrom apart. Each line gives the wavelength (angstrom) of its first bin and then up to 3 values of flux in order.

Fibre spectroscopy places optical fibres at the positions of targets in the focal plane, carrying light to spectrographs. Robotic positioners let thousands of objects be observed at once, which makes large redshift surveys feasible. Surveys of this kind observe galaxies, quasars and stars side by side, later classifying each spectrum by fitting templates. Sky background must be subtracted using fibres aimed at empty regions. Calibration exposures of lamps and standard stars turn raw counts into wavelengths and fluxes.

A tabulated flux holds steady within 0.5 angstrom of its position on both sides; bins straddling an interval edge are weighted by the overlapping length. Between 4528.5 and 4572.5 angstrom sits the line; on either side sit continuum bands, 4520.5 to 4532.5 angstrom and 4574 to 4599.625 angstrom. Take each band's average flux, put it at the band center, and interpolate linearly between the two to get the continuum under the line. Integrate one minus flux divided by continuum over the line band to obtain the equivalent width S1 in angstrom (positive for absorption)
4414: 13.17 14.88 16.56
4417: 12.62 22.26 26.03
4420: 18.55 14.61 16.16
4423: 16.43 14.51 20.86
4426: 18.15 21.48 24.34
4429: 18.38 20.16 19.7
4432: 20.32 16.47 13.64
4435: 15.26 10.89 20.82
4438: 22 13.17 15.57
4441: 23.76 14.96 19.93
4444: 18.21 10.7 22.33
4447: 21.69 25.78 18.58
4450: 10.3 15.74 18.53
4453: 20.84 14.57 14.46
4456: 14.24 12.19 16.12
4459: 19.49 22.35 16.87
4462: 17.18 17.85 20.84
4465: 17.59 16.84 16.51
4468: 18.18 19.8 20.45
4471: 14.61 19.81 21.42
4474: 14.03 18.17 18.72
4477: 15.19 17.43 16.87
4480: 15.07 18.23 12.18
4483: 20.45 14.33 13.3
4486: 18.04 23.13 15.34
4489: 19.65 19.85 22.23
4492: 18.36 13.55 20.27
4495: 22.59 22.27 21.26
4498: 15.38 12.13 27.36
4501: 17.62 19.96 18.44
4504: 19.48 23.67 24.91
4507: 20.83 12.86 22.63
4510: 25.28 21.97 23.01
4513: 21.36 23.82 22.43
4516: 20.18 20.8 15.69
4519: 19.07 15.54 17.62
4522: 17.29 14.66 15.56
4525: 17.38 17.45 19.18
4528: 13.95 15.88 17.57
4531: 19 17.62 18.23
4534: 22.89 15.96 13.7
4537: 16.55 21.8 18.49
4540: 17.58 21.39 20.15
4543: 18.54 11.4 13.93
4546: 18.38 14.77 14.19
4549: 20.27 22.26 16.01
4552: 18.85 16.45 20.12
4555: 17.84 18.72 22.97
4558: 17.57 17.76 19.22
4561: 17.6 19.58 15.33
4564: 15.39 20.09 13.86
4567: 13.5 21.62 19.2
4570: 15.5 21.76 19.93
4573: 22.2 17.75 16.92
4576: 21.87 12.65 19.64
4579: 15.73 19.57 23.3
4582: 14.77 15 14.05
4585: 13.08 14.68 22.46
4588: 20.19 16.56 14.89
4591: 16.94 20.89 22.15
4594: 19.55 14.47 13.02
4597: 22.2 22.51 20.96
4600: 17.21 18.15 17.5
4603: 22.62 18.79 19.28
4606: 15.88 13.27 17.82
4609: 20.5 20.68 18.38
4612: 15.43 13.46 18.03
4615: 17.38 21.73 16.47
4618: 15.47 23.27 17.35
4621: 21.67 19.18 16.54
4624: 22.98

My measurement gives -1.6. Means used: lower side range 16.9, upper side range 17.9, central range 17.9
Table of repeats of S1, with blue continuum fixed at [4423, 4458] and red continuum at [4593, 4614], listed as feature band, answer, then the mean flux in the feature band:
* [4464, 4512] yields -2.5 angstrom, 18.8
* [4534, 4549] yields 0.6 angstrom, 17.2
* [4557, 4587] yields 0.6 angstrom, 17.7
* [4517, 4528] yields 0.6 angstrom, 17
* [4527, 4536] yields 0.2 angstrom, 17.5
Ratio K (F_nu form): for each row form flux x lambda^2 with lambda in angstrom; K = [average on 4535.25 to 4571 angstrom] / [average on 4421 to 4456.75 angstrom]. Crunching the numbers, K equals 1.1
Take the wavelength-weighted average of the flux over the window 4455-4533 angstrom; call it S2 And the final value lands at 18.4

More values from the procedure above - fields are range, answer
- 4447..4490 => 17.5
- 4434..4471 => 17.5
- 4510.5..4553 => 18.1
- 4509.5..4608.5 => 18.2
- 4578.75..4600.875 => 17.9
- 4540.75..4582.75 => 18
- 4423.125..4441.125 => 18.2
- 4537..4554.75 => 17.9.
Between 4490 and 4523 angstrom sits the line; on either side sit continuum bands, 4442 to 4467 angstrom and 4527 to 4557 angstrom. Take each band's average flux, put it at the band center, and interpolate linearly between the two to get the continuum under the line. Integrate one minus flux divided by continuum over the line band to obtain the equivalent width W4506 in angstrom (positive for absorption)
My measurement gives -4.1 angstrom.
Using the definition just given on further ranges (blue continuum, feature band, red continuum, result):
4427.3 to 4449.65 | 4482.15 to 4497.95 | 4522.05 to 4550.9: -0.7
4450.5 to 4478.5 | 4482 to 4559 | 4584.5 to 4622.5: -3.7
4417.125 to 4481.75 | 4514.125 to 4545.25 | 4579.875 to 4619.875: 0.3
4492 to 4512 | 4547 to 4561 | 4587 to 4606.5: 0.7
